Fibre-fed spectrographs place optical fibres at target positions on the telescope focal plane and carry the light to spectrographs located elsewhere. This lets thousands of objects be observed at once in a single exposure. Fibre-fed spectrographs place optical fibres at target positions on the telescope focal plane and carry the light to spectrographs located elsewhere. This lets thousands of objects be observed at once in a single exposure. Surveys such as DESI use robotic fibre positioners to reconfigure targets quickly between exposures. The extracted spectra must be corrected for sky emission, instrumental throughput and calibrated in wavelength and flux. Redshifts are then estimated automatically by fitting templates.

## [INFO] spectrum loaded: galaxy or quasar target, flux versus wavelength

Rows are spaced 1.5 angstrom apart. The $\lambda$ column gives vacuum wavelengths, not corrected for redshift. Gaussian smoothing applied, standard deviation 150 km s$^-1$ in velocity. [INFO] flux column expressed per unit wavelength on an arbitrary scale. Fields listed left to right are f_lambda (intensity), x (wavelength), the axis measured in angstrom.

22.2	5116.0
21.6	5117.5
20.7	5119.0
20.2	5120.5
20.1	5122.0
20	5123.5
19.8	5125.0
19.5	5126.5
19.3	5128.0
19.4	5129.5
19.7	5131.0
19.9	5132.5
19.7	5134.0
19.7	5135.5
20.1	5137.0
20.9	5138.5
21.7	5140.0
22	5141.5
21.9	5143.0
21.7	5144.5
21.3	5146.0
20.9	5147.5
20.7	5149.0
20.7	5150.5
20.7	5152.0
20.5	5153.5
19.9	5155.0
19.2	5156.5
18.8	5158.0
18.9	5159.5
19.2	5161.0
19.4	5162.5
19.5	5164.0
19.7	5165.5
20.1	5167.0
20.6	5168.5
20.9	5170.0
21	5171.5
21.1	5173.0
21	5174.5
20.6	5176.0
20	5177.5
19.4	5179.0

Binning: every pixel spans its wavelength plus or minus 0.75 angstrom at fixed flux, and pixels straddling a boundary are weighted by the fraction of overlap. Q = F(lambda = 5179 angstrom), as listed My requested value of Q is 19.4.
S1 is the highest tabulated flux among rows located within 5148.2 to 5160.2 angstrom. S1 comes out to 20.7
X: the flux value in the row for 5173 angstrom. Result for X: 21.1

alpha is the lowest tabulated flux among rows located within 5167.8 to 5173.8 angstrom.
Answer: 20.6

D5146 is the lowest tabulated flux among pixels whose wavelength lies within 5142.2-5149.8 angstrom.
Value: 20.7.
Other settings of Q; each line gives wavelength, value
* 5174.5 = 21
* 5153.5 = 20.5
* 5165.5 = 19.7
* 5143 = 21.9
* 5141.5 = 22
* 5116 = 22.2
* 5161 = 19.2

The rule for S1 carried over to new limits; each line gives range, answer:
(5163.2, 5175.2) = 21.1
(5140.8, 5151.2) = 22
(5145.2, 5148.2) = 21.3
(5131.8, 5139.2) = 20.9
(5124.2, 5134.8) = 19.9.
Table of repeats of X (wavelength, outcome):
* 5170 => 20.9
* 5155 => 19.9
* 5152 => 20.7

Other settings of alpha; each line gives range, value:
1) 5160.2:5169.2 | 19.2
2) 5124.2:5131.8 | 19.3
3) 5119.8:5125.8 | 19.8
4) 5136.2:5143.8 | 20.1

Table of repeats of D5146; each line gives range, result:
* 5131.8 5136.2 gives 19.7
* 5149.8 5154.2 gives 20.5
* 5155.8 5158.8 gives 18.8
